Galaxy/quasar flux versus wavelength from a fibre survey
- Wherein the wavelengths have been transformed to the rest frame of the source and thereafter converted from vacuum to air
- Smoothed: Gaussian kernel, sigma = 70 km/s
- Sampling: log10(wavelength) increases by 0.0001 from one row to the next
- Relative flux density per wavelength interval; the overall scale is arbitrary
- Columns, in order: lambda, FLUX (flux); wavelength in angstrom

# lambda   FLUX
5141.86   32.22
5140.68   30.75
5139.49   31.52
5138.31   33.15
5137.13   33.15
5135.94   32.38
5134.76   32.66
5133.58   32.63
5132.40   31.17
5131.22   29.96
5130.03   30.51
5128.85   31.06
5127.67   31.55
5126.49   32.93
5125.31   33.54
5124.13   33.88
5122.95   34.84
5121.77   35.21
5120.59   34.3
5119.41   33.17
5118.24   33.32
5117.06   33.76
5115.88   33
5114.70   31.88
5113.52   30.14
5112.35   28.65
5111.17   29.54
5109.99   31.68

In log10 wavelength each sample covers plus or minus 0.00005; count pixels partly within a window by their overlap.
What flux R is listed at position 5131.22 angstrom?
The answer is 29.96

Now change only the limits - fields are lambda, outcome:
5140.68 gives 30.75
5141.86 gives 32.22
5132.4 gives 31.17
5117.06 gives 33.76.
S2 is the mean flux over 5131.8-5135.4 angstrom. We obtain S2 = 32.2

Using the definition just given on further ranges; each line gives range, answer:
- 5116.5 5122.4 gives 34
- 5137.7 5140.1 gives 32.3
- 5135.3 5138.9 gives 32.9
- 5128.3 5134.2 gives 31.1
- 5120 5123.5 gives 34.8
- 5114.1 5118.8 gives 32.9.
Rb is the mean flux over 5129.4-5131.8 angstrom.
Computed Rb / 30.2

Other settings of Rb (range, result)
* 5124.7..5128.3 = 32.7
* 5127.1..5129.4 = 31.3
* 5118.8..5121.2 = 33.8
